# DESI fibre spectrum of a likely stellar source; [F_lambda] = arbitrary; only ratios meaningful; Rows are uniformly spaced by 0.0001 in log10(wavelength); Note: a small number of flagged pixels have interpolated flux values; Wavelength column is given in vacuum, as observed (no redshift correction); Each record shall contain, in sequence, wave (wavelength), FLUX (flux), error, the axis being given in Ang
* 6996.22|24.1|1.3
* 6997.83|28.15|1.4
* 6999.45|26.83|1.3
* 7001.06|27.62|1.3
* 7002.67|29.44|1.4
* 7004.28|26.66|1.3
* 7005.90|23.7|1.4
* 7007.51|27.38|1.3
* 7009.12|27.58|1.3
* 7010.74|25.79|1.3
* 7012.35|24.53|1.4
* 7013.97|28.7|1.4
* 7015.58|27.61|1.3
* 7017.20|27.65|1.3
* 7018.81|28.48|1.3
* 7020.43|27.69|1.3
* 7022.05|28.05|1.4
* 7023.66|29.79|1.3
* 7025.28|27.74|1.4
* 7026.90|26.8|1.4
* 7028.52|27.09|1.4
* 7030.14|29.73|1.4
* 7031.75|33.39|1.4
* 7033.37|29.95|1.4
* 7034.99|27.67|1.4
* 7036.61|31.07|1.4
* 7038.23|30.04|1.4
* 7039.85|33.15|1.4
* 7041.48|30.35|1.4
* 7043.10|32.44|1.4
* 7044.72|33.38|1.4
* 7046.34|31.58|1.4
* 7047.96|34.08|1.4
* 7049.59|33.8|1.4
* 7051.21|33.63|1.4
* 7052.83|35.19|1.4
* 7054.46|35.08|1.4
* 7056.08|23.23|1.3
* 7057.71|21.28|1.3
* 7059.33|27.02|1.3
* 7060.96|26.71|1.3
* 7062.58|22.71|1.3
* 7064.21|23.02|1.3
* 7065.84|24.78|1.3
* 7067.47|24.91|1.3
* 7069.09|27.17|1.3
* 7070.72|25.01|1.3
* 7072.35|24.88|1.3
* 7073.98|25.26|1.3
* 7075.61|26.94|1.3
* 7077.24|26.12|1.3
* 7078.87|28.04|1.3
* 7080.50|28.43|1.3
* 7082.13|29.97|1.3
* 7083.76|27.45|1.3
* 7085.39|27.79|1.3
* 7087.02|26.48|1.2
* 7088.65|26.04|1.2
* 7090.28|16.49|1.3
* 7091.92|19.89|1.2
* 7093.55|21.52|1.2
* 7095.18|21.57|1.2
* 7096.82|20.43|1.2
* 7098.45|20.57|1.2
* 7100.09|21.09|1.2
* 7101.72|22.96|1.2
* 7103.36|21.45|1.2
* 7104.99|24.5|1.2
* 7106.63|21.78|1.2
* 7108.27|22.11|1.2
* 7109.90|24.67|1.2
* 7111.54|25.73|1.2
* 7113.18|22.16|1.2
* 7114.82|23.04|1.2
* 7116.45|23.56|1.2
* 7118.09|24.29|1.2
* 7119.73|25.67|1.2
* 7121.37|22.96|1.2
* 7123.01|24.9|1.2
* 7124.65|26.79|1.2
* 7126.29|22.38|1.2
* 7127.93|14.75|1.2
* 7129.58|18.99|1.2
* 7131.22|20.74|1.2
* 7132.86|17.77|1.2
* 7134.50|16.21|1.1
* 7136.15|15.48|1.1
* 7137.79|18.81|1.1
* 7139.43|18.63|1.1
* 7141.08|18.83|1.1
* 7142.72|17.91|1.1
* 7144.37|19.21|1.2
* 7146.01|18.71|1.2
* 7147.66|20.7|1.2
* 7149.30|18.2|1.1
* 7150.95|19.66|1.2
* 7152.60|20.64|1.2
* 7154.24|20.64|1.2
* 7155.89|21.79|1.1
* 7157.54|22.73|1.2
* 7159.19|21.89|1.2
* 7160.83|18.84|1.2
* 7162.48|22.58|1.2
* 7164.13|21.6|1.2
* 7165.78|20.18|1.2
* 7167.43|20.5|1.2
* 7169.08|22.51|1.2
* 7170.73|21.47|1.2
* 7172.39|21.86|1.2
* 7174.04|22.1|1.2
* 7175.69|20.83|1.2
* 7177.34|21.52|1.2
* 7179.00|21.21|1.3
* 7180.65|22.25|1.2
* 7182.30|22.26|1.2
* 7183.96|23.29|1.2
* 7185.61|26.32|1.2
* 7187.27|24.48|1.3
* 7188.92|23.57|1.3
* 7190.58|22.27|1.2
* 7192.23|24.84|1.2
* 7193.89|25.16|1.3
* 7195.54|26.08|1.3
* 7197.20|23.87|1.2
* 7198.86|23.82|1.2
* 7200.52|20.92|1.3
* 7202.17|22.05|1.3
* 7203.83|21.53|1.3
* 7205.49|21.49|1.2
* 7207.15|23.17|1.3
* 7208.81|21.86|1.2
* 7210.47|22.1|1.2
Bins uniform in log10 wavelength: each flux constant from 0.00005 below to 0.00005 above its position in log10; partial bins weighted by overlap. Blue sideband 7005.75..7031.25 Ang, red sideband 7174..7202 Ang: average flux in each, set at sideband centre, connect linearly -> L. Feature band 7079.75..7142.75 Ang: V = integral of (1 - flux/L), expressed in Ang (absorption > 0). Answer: 7.5 Ang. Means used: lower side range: 27.6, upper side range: 23.2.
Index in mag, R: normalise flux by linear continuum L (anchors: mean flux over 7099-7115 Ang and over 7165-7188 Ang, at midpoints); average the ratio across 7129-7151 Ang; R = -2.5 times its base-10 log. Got 0.214 mag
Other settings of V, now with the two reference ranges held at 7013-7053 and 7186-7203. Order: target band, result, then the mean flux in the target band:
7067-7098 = 3.71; 24.9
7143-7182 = 6.42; 20.9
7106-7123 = 2.08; 23.7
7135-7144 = 2.79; 17.9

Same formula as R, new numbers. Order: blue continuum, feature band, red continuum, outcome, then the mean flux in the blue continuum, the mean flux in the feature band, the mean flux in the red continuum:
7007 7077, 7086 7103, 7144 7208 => 0.19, 28.4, 21.8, 22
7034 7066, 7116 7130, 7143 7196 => 0.10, 29.6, 22.8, 21.8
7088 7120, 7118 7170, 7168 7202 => 0.11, 22.4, 20.4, 23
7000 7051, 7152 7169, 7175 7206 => 0.14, 29.2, 21.2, 23.1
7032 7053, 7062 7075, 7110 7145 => 0.16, 32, 24.8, 21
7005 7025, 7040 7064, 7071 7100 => -0.16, 27.3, 29.9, 24.5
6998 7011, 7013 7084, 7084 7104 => -0.16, 27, 28.6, 22.3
